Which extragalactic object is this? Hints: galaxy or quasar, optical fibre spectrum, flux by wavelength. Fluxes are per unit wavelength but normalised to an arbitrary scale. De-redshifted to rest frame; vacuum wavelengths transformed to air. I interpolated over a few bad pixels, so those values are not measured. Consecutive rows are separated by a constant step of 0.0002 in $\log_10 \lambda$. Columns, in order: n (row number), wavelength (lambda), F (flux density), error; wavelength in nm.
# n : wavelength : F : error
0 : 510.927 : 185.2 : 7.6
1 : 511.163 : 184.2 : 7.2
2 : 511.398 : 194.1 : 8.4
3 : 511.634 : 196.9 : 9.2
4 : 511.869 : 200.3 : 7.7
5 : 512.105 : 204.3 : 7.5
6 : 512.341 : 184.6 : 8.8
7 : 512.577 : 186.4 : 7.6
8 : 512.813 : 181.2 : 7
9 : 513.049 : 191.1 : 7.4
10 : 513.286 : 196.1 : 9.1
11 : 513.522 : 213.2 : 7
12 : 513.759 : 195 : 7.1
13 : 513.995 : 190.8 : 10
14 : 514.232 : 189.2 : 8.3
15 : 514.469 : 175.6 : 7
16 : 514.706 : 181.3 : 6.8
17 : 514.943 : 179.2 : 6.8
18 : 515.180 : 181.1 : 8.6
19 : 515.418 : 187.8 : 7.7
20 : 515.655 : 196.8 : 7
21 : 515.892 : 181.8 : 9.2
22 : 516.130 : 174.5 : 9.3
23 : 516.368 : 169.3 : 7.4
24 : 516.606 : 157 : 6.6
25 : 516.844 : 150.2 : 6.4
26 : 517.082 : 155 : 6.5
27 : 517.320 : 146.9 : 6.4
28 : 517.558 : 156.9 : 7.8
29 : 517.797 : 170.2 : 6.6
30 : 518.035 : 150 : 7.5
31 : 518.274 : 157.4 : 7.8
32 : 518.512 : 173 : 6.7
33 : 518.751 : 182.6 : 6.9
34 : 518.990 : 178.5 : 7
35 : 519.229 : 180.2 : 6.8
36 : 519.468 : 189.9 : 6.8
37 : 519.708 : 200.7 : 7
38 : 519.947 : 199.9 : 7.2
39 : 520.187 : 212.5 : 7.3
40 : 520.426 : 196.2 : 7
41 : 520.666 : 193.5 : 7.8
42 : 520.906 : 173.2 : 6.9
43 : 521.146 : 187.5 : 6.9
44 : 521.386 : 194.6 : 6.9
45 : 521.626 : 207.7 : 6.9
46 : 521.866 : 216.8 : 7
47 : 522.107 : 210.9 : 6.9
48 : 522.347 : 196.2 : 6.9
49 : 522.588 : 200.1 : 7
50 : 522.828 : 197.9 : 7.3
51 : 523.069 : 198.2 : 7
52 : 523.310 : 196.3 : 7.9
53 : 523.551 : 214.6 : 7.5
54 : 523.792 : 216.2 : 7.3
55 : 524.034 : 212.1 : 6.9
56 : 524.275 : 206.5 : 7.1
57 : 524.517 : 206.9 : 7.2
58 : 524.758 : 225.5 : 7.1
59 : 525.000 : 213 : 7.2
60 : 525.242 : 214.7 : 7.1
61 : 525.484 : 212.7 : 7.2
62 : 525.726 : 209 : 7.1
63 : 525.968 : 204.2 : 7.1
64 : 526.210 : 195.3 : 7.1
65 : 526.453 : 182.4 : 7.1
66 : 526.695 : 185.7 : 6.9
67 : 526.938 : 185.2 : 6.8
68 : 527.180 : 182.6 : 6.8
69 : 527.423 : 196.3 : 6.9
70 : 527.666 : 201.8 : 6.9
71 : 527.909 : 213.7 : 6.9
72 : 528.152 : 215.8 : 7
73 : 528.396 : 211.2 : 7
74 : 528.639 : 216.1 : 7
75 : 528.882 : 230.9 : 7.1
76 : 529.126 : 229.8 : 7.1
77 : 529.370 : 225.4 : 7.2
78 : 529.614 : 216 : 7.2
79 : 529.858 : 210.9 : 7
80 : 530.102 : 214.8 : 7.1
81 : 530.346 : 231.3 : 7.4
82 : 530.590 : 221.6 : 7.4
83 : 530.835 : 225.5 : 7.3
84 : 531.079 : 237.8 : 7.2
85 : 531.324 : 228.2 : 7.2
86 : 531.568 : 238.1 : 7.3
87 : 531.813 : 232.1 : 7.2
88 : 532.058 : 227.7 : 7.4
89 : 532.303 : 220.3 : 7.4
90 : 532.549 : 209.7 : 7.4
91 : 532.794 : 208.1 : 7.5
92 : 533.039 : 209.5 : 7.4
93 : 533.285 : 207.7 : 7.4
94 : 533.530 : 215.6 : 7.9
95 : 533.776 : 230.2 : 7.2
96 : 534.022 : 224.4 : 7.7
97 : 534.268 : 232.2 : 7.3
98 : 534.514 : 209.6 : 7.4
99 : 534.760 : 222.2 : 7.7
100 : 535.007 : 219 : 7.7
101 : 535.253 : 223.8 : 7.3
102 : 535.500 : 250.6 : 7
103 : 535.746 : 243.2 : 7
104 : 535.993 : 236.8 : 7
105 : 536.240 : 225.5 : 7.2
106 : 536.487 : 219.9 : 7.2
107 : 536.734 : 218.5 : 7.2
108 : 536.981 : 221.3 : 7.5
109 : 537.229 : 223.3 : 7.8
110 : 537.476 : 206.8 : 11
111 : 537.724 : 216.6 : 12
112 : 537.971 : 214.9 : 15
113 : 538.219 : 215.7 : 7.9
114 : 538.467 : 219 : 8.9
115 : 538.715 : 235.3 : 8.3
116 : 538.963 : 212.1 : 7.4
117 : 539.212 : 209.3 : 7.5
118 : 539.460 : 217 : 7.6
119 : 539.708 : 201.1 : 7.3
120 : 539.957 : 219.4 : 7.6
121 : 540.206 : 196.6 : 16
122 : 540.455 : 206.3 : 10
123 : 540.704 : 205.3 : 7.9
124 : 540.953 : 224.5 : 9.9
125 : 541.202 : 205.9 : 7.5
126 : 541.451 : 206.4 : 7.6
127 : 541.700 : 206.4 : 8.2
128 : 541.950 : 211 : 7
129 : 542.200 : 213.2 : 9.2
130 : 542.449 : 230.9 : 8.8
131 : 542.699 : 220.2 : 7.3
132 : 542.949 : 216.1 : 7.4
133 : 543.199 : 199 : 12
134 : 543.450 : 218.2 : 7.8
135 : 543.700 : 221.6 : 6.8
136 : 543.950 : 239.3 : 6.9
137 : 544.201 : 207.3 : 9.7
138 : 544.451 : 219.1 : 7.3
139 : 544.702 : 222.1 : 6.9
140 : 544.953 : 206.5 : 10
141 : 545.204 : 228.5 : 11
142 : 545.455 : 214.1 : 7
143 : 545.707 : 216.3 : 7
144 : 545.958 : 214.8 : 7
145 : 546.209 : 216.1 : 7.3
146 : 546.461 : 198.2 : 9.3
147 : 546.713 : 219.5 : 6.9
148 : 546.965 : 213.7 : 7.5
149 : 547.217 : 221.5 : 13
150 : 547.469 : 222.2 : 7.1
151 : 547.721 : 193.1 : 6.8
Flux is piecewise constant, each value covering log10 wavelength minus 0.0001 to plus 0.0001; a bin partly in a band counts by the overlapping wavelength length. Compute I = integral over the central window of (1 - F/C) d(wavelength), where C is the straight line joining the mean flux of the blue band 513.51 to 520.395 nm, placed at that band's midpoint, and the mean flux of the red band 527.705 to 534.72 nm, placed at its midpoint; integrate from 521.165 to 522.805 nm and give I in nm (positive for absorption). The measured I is -0.082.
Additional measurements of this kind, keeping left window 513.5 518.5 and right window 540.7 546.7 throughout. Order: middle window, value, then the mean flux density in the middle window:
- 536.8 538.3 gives -0.08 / 217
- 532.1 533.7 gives -0.11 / 213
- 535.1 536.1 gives -0.17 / 238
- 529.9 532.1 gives -0.36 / 228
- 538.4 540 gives -0.06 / 216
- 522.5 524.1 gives -0.18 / 205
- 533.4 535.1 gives -0.18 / 222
